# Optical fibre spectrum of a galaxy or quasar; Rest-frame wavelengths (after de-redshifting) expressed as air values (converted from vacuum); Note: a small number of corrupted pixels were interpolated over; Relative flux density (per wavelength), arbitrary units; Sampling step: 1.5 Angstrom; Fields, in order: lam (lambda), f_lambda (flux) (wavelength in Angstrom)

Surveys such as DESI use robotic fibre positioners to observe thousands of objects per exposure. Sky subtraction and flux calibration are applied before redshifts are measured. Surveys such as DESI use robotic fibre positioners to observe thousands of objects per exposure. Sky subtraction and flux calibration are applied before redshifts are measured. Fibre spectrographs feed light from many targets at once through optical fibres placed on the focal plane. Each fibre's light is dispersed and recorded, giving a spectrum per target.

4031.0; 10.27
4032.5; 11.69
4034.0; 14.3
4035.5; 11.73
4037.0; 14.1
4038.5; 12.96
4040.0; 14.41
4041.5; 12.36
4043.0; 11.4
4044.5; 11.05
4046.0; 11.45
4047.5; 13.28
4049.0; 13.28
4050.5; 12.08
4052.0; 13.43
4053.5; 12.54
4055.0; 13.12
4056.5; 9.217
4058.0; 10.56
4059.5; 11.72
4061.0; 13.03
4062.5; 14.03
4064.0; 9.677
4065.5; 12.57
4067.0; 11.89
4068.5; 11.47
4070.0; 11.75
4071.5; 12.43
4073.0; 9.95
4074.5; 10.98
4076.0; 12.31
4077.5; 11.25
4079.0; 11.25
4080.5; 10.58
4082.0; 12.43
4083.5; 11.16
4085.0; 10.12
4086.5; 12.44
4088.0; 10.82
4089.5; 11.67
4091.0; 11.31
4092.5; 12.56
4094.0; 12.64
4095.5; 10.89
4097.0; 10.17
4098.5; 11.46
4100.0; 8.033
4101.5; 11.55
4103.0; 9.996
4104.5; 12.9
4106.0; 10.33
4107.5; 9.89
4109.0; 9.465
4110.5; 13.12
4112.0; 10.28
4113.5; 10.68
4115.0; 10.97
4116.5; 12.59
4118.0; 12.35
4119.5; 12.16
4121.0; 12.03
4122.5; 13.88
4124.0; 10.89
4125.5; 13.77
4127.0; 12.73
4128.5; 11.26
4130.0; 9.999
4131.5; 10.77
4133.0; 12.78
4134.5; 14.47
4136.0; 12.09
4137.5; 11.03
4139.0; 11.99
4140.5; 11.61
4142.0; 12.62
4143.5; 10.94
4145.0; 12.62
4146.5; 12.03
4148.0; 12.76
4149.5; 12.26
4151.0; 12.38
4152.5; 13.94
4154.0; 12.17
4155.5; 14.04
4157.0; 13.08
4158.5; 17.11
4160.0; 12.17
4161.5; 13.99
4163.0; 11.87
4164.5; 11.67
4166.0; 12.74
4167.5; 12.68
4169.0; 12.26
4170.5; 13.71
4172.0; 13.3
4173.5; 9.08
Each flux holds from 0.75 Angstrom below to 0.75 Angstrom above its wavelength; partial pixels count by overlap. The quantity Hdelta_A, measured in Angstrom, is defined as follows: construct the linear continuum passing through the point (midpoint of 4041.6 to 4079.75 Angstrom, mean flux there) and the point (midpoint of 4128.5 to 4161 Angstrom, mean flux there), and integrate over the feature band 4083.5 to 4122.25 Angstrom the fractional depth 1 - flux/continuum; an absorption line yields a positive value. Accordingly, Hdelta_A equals 2.9 Angstrom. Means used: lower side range 11.8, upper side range 12.5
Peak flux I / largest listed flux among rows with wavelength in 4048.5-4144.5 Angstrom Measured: 14.47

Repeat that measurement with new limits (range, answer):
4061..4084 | 14.03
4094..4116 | 13.12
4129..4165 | 17.11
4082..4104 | 12.64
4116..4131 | 13.88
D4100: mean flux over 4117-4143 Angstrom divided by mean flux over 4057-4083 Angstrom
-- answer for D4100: 1.05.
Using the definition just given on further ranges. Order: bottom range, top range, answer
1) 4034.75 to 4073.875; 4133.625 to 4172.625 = 1.05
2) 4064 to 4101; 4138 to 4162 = 1.13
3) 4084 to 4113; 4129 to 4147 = 1.08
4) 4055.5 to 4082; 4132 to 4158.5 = 1.10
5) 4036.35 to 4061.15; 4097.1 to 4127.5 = 0.93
